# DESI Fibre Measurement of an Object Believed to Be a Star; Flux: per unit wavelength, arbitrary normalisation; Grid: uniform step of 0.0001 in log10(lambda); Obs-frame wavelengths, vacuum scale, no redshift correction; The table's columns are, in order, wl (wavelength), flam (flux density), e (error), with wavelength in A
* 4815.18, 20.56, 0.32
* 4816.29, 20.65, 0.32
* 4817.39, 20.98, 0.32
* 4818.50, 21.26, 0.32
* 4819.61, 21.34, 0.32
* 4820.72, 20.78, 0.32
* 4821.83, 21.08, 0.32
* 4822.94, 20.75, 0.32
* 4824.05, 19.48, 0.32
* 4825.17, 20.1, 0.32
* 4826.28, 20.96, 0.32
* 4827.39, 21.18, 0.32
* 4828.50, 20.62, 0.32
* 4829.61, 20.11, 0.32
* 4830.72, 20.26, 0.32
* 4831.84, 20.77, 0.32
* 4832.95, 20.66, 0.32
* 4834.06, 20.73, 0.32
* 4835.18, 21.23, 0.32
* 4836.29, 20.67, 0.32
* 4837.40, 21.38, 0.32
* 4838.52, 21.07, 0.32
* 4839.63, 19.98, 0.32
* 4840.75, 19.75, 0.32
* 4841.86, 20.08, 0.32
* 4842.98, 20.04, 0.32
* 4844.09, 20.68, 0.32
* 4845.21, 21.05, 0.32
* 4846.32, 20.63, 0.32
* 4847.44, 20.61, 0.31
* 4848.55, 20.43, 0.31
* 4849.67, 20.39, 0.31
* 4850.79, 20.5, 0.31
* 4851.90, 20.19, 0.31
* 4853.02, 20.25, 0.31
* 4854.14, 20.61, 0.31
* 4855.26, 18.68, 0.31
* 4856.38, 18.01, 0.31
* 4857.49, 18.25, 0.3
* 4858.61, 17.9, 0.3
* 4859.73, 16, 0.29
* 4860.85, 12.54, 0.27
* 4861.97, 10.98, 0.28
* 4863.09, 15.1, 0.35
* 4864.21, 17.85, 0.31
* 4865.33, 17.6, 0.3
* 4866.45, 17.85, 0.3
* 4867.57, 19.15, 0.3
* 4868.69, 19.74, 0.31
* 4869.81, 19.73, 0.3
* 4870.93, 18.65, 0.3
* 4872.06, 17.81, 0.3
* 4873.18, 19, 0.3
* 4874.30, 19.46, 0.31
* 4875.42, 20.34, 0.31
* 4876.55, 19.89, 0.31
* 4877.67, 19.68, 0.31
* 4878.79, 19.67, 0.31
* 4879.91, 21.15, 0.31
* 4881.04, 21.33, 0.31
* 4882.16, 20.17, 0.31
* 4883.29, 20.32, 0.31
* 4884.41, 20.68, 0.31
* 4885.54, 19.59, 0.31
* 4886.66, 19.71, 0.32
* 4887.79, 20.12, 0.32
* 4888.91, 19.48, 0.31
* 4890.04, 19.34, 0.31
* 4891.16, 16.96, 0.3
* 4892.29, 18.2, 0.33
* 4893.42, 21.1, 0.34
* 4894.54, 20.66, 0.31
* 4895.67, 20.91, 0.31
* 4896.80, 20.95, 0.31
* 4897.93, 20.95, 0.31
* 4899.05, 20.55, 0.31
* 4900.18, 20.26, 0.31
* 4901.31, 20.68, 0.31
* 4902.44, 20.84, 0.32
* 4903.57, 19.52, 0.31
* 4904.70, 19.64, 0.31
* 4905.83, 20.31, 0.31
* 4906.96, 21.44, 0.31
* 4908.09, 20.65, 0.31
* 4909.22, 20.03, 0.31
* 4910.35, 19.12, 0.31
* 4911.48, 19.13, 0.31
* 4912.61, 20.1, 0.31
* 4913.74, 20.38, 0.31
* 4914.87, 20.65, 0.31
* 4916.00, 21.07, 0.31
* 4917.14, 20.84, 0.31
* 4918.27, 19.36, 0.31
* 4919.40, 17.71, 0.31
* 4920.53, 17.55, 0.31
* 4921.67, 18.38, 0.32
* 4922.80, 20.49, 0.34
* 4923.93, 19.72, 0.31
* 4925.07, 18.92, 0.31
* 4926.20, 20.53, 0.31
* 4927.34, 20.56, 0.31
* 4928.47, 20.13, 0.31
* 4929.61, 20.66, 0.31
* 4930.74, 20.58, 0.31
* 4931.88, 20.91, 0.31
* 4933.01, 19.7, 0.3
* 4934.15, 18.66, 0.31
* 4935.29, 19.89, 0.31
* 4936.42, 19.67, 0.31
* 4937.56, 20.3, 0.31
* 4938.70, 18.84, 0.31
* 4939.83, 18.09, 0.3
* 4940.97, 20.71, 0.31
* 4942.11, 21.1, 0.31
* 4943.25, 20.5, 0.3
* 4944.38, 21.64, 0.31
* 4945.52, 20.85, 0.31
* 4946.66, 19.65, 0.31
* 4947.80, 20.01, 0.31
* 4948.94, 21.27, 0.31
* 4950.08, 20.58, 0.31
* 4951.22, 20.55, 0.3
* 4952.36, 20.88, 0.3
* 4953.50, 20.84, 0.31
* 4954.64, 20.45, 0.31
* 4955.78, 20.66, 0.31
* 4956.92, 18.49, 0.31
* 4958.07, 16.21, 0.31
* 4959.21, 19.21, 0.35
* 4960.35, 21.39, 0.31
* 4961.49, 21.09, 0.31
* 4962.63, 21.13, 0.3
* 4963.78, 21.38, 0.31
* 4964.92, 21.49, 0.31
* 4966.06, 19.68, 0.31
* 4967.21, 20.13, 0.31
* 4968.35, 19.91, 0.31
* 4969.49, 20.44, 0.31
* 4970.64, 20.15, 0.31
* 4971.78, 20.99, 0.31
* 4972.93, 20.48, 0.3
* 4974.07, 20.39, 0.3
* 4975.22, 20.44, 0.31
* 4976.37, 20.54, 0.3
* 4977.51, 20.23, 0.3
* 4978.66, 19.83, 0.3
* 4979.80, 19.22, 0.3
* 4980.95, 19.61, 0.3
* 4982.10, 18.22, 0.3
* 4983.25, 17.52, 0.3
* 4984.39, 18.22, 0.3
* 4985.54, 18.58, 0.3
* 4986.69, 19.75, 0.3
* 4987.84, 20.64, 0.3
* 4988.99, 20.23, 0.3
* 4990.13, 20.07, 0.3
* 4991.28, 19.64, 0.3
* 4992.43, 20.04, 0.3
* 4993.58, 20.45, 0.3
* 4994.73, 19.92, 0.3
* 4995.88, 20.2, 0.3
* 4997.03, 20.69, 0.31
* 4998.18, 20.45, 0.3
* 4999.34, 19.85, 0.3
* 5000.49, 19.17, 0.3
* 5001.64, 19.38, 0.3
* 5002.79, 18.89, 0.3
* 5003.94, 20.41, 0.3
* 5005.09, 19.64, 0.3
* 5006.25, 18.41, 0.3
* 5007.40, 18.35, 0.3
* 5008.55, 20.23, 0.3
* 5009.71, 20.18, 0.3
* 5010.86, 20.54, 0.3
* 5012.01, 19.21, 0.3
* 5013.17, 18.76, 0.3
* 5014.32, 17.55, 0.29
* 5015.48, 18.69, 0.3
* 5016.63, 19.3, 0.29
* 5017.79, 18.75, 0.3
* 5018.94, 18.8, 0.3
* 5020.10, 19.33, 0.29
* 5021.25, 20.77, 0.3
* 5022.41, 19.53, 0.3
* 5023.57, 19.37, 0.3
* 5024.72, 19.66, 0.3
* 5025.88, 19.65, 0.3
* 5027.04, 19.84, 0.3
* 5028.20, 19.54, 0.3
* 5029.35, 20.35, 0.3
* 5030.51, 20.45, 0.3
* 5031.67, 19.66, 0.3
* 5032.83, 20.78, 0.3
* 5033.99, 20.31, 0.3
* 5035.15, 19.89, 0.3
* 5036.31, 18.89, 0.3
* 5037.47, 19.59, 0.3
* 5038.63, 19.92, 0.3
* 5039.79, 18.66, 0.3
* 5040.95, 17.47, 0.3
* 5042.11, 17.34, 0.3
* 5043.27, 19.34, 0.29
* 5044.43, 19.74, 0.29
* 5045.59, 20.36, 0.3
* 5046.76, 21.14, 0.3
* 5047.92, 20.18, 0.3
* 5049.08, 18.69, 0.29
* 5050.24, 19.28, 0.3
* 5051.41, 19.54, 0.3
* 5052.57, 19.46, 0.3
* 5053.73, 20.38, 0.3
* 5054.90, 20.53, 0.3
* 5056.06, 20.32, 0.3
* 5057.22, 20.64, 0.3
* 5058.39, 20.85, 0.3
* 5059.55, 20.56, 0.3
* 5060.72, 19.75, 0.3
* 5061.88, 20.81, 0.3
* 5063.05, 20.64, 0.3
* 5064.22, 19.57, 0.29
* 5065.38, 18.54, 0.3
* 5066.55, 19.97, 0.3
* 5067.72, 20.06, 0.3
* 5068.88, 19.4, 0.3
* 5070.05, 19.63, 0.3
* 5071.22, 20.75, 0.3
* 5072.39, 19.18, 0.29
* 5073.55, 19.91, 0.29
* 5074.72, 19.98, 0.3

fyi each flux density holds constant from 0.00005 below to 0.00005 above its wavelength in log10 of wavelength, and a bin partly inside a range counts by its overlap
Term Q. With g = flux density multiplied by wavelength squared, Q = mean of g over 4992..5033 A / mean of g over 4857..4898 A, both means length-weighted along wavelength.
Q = 1.10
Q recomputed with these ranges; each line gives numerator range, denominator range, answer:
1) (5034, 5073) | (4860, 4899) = 1.11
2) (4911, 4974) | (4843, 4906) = 1.07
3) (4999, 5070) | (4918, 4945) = 1.03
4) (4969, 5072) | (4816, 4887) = 1.07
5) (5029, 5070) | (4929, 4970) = 1.02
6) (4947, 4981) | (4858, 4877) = 1.20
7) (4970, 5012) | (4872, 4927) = 1.03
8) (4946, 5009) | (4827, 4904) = 1.07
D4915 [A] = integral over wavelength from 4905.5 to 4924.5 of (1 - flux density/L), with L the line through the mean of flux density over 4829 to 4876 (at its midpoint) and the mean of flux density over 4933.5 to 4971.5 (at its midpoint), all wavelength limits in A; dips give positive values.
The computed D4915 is 0.0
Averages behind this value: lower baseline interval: 19.2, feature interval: 19.8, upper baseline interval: 20.2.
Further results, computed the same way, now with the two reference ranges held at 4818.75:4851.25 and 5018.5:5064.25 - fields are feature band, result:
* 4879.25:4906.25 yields 0.3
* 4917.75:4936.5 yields 0.6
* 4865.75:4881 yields 0.7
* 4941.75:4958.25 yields -0.1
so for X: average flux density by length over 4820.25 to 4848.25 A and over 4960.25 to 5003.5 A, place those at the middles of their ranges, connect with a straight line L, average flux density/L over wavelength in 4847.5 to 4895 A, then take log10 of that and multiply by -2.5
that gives 0.08 mag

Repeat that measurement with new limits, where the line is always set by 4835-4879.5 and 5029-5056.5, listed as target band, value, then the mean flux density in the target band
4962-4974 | -0.06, 20.6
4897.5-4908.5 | -0.07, 20.5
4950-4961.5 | -0.03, 20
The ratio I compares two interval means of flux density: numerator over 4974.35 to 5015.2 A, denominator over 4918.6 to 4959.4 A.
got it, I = 1.0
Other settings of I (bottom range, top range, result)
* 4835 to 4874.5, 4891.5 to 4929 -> 1.06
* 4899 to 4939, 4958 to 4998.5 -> 1.00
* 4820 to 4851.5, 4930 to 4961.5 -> 0.98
